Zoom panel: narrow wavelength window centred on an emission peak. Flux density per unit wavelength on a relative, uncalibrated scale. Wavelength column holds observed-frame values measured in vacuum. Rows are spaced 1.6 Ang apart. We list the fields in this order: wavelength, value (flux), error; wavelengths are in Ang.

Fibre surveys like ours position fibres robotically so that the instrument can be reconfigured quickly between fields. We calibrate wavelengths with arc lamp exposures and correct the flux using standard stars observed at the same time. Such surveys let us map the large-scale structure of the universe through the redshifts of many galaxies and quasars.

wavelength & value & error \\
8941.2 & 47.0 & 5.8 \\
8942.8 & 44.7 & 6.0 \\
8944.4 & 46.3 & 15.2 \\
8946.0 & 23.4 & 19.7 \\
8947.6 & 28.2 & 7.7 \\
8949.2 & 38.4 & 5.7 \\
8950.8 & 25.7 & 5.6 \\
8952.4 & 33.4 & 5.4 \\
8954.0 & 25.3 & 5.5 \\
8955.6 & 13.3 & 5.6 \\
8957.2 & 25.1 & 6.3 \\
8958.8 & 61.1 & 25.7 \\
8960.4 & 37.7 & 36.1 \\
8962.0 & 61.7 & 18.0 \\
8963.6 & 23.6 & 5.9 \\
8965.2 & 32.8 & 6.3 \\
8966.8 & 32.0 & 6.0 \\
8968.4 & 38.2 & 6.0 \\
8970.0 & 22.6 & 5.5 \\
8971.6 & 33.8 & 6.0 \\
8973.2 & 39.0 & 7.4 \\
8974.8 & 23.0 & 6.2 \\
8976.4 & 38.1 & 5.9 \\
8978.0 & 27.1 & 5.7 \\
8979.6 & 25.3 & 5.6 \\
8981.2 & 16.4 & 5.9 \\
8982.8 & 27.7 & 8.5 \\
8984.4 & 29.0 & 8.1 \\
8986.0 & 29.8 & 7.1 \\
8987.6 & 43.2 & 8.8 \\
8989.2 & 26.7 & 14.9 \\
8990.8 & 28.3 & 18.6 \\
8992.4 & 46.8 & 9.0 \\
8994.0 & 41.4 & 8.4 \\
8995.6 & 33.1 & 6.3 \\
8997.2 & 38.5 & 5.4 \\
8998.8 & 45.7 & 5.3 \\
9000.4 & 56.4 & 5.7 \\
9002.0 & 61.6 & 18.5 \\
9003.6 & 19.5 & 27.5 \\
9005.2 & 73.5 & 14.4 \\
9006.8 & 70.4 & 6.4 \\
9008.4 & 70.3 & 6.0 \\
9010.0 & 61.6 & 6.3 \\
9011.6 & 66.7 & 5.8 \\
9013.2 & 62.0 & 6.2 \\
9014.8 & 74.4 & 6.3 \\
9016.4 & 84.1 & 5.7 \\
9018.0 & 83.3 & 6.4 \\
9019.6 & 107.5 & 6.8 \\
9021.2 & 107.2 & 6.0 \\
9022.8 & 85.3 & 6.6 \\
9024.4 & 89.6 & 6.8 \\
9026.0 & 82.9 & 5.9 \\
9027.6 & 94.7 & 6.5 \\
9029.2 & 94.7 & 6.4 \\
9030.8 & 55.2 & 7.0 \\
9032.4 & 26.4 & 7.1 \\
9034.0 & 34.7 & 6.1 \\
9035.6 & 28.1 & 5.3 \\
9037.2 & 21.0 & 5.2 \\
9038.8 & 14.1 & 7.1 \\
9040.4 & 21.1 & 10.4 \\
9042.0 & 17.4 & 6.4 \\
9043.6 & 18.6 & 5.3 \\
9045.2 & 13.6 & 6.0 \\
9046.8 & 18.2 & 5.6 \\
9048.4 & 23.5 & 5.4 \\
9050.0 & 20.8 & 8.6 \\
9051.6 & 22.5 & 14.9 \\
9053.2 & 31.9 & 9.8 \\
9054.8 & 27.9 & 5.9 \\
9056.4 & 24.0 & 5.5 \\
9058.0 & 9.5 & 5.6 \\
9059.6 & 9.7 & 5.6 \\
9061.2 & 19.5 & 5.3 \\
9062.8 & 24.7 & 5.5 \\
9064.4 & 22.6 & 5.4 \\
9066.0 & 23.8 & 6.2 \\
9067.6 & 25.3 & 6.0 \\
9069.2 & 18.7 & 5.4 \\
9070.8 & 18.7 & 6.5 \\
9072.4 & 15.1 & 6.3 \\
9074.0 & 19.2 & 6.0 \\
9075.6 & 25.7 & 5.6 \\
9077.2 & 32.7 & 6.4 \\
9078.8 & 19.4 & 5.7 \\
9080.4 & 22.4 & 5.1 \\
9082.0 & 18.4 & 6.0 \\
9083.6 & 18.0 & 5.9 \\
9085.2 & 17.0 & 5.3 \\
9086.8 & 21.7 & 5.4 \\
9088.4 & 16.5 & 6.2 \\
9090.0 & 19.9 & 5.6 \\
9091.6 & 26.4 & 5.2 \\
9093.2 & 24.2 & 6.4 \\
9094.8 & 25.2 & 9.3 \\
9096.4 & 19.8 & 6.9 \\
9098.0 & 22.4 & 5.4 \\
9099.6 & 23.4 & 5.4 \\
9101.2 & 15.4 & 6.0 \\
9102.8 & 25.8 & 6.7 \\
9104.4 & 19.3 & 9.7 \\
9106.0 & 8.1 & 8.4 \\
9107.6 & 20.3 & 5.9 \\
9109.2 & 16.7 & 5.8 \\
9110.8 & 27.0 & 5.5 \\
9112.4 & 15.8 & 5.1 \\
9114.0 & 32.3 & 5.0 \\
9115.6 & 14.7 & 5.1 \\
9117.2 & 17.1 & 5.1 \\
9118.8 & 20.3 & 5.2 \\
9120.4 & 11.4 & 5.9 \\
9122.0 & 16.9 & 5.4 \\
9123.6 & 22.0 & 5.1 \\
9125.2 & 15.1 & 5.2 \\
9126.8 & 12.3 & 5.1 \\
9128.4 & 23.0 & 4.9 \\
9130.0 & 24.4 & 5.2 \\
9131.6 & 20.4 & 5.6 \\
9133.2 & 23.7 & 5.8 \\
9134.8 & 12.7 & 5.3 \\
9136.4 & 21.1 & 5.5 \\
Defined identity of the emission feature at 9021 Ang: [O III] 5007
